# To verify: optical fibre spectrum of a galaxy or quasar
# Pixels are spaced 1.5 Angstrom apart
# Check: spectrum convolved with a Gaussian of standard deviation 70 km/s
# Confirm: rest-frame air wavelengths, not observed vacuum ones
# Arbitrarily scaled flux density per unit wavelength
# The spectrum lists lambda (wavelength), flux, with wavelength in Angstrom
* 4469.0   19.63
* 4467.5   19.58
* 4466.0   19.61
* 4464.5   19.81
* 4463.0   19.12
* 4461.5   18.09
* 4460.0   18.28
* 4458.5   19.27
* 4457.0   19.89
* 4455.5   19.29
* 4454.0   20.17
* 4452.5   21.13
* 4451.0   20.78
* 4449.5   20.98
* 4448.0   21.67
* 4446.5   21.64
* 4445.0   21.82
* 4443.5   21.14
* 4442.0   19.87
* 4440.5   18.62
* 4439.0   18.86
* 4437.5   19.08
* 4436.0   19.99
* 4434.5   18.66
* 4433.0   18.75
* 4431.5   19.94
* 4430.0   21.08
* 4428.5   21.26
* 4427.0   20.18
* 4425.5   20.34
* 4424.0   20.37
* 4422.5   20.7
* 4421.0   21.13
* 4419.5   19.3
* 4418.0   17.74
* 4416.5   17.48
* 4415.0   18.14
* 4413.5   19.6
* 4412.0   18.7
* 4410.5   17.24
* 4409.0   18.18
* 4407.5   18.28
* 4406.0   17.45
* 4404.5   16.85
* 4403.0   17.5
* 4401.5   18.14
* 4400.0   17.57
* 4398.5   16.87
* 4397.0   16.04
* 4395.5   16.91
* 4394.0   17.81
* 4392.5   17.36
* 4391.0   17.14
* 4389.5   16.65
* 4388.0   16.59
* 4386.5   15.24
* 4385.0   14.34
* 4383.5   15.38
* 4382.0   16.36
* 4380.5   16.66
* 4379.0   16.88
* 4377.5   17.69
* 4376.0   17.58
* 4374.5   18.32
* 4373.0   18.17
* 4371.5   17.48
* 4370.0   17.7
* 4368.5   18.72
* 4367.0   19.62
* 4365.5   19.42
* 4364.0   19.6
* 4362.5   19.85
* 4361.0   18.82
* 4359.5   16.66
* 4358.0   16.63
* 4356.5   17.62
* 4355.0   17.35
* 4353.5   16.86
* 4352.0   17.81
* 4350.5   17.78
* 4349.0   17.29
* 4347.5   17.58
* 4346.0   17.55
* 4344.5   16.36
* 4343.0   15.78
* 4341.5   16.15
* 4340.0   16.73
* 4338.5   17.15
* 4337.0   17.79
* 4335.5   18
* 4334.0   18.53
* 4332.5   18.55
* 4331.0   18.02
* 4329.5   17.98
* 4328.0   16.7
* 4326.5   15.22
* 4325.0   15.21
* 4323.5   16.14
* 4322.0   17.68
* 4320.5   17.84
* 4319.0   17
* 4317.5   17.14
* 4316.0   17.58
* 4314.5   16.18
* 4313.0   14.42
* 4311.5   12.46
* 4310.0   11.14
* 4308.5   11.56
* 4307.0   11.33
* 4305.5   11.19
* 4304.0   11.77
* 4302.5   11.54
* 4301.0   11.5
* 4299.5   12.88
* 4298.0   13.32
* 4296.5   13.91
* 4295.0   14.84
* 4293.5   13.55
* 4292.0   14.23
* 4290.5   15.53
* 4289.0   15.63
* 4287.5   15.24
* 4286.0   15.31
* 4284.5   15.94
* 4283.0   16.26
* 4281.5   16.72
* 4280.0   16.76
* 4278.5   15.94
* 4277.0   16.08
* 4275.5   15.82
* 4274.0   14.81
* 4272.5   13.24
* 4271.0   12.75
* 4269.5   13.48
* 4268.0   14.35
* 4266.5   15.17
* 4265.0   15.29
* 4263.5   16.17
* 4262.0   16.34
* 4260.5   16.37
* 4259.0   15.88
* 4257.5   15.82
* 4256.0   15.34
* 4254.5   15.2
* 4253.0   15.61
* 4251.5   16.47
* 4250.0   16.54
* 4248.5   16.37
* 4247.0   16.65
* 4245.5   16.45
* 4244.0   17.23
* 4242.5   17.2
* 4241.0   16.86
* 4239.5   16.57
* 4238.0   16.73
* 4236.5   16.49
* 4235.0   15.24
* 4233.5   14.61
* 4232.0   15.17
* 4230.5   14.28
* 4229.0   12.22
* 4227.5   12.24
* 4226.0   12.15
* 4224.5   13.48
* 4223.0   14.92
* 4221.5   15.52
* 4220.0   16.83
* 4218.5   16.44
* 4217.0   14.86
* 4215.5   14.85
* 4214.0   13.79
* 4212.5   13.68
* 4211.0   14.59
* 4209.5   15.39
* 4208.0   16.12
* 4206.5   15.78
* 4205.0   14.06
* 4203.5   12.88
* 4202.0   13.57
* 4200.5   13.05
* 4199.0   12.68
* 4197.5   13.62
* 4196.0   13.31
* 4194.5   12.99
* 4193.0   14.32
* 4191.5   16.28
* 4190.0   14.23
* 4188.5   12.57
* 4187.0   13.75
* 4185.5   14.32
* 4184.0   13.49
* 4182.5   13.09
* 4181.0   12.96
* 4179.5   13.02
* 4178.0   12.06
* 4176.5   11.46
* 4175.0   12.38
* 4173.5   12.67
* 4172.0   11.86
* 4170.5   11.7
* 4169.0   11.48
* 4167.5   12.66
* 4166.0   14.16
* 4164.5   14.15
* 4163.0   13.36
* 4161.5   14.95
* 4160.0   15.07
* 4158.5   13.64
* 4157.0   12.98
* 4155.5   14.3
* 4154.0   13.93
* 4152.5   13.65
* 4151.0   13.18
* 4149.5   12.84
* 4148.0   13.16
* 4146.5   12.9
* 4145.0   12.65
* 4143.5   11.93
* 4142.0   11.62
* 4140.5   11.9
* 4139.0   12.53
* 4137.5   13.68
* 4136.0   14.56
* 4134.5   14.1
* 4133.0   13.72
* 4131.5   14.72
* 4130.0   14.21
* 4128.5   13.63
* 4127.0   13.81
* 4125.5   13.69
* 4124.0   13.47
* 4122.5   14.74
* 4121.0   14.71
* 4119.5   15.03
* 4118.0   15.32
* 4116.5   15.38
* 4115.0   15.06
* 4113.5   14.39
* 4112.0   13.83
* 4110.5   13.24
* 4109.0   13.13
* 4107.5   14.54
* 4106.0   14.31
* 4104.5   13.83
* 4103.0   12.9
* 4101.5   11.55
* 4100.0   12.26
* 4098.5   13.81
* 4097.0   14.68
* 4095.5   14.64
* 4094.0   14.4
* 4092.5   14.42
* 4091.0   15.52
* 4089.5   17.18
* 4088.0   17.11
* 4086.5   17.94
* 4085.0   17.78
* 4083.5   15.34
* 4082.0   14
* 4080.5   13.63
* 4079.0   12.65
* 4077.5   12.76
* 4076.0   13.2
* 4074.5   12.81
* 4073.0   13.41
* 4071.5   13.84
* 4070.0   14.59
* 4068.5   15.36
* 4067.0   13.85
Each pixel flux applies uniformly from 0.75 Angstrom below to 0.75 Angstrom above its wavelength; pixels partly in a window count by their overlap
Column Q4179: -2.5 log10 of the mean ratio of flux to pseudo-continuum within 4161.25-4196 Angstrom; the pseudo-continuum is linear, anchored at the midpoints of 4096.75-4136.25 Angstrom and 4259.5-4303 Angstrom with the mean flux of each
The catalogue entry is 0.089 mag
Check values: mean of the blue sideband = 14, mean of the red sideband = 14.8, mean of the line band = 13.2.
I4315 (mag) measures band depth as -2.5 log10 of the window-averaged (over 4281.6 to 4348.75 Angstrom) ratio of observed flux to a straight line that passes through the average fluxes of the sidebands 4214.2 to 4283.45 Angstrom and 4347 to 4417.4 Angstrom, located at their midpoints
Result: 0.07 mag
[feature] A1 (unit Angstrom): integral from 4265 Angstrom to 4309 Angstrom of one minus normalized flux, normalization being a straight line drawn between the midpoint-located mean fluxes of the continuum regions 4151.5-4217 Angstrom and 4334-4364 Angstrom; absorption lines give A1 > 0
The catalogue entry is 4.9 Angstrom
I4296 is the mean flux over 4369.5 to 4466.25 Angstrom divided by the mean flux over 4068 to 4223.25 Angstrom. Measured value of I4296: 1.34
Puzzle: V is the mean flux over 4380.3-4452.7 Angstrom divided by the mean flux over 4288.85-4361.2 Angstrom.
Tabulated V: 1.2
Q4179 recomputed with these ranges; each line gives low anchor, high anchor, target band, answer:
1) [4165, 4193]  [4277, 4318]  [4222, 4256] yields -0.130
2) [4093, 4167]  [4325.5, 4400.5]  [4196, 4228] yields 0.053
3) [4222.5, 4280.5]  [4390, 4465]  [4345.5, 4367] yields -0.024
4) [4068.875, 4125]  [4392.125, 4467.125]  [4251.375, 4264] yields 0.054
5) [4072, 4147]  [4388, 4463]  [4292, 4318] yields 0.275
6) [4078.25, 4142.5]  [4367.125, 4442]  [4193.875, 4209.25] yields 0.119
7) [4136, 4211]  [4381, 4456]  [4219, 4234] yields 0.027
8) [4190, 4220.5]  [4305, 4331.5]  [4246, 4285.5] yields -0.051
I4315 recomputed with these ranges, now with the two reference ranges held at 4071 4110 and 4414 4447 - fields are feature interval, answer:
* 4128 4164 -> 0.13 mag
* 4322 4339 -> 0.06 mag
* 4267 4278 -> 0.19 mag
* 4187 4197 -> 0.15 mag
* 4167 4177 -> 0.28 mag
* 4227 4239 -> 0.13 mag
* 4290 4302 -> 0.28 mag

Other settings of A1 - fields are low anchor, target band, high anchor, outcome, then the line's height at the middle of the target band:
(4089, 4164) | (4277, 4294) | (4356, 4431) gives 0.8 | 16.3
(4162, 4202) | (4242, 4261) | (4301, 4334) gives -2.8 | 14.1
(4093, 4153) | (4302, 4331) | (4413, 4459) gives 4.5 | 17.6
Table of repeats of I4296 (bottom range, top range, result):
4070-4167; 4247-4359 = 1.11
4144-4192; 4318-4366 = 1.31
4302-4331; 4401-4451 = 1.31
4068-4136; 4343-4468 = 1.29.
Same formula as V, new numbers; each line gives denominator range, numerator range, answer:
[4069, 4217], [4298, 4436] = 1.24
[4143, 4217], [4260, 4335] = 1.11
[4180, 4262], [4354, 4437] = 1.22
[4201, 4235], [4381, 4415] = 1.19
